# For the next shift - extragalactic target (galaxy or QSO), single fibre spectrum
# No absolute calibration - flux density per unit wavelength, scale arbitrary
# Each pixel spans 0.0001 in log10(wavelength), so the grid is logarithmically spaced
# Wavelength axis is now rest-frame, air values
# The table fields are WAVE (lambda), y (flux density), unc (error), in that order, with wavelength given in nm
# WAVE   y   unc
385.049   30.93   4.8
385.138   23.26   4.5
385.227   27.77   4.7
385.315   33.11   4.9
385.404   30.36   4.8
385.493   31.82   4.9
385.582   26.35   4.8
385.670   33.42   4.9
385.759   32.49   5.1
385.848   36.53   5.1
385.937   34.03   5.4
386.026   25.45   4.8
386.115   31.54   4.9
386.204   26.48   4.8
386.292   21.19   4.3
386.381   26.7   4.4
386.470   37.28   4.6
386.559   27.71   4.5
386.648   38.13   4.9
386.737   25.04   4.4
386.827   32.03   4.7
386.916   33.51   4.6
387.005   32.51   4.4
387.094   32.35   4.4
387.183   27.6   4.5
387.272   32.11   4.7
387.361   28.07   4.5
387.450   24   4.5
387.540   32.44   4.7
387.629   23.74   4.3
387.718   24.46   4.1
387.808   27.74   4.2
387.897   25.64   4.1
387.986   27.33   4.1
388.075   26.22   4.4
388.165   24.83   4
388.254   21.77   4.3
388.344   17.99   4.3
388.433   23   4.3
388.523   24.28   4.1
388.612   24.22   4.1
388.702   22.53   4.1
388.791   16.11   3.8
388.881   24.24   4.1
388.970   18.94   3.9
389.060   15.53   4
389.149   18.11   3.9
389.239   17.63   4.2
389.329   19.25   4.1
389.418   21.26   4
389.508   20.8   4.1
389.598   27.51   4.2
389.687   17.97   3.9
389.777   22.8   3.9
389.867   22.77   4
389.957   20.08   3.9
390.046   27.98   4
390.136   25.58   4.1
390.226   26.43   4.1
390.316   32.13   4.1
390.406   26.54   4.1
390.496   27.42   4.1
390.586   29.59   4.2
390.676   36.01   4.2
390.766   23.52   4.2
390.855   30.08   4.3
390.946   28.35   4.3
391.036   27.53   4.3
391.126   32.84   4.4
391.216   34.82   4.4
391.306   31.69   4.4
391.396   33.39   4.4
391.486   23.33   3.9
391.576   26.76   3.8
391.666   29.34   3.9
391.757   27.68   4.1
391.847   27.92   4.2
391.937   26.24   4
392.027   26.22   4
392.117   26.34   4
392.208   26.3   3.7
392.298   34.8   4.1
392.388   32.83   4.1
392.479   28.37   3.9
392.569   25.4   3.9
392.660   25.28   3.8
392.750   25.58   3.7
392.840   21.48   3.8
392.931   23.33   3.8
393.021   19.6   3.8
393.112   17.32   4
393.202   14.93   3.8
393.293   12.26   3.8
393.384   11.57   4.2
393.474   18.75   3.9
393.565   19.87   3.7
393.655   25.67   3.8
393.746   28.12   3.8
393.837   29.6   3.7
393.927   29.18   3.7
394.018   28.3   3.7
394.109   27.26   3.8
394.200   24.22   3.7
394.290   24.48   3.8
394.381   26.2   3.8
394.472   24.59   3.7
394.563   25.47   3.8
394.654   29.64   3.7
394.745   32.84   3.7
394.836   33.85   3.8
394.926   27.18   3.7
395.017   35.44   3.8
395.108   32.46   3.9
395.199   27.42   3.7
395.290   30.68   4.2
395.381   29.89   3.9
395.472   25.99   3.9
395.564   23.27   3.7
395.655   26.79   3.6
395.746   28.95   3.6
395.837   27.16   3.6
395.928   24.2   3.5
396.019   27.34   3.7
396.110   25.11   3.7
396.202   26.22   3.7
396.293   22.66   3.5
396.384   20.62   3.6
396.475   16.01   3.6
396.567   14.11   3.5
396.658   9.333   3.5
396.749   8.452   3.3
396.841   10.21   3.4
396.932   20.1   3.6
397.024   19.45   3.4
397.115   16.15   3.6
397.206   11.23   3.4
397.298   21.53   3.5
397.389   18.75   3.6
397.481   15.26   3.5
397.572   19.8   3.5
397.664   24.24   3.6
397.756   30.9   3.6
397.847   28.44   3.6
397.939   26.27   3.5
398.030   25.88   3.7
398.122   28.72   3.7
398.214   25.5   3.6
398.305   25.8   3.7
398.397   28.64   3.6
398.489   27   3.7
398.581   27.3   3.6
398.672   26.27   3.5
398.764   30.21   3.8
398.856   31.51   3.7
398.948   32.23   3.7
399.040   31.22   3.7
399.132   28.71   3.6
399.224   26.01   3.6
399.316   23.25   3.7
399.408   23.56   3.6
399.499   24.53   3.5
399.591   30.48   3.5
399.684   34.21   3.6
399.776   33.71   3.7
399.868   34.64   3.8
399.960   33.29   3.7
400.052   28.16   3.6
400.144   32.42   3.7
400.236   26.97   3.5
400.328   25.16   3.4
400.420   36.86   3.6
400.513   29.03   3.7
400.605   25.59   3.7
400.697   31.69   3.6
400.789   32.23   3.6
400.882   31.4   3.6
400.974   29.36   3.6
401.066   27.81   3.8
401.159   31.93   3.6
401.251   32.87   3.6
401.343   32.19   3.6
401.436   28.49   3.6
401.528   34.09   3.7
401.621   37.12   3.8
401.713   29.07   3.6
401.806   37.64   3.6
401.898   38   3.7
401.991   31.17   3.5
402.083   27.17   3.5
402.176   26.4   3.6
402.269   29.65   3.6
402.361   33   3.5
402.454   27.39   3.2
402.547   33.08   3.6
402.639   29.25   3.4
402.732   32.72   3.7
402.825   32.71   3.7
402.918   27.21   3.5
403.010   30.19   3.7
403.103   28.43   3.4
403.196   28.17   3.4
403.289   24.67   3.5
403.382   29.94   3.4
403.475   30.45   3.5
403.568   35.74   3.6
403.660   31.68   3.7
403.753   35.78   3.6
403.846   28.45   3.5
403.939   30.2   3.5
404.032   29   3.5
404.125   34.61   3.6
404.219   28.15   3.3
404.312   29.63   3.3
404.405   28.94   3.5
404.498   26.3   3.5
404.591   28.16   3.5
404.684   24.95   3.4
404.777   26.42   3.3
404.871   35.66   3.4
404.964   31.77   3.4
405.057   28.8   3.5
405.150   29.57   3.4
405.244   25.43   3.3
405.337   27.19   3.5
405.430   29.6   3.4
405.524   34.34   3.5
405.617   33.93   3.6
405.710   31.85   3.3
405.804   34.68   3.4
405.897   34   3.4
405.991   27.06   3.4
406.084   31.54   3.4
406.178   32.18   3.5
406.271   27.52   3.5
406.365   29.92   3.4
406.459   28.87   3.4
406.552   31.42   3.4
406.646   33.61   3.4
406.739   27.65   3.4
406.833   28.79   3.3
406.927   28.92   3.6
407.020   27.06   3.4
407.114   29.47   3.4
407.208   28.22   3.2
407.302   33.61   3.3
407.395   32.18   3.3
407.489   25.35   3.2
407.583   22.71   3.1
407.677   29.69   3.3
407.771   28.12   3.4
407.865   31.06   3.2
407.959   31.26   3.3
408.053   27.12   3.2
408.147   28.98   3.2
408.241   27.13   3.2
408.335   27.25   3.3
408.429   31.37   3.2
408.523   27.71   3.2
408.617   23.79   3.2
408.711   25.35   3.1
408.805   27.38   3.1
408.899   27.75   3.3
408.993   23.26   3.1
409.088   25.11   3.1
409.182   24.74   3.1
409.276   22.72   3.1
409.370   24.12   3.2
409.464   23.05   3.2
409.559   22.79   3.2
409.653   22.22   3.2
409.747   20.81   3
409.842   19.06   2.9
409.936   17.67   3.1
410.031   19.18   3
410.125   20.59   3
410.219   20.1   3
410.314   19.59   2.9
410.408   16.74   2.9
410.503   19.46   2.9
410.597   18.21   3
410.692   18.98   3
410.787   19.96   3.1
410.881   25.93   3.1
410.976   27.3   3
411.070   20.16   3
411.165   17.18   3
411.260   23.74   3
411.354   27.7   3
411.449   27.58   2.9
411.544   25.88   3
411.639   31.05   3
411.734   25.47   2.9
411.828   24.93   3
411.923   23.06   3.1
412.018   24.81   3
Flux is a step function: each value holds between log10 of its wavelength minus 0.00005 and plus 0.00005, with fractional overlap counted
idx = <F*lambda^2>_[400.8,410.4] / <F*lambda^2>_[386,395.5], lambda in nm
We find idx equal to 1.18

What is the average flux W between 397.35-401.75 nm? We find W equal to 28.7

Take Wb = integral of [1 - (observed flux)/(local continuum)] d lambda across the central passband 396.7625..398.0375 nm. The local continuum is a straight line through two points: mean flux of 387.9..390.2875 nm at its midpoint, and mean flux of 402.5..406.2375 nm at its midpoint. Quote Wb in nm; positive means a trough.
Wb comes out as 0.31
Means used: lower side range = 22.3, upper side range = 30.3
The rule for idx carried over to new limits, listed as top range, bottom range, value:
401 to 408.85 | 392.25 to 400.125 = 1.25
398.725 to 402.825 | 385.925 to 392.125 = 1.23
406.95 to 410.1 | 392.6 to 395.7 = 1.10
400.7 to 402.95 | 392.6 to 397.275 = 1.40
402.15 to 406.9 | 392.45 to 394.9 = 1.31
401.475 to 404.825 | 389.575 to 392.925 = 1.17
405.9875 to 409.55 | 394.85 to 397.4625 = 1.32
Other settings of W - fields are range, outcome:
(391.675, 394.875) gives 25.2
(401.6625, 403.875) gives 30.8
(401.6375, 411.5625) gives 27.7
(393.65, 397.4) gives 24.2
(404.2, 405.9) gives 29.9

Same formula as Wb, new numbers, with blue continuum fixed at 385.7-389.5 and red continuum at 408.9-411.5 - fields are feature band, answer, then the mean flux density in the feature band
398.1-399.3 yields -0.208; 28.2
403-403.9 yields -0.279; 30.4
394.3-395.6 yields -0.212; 28.8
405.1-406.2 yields -0.395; 30.9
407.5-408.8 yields -0.318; 27.7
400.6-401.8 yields -0.400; 31.5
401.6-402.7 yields -0.378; 31.5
